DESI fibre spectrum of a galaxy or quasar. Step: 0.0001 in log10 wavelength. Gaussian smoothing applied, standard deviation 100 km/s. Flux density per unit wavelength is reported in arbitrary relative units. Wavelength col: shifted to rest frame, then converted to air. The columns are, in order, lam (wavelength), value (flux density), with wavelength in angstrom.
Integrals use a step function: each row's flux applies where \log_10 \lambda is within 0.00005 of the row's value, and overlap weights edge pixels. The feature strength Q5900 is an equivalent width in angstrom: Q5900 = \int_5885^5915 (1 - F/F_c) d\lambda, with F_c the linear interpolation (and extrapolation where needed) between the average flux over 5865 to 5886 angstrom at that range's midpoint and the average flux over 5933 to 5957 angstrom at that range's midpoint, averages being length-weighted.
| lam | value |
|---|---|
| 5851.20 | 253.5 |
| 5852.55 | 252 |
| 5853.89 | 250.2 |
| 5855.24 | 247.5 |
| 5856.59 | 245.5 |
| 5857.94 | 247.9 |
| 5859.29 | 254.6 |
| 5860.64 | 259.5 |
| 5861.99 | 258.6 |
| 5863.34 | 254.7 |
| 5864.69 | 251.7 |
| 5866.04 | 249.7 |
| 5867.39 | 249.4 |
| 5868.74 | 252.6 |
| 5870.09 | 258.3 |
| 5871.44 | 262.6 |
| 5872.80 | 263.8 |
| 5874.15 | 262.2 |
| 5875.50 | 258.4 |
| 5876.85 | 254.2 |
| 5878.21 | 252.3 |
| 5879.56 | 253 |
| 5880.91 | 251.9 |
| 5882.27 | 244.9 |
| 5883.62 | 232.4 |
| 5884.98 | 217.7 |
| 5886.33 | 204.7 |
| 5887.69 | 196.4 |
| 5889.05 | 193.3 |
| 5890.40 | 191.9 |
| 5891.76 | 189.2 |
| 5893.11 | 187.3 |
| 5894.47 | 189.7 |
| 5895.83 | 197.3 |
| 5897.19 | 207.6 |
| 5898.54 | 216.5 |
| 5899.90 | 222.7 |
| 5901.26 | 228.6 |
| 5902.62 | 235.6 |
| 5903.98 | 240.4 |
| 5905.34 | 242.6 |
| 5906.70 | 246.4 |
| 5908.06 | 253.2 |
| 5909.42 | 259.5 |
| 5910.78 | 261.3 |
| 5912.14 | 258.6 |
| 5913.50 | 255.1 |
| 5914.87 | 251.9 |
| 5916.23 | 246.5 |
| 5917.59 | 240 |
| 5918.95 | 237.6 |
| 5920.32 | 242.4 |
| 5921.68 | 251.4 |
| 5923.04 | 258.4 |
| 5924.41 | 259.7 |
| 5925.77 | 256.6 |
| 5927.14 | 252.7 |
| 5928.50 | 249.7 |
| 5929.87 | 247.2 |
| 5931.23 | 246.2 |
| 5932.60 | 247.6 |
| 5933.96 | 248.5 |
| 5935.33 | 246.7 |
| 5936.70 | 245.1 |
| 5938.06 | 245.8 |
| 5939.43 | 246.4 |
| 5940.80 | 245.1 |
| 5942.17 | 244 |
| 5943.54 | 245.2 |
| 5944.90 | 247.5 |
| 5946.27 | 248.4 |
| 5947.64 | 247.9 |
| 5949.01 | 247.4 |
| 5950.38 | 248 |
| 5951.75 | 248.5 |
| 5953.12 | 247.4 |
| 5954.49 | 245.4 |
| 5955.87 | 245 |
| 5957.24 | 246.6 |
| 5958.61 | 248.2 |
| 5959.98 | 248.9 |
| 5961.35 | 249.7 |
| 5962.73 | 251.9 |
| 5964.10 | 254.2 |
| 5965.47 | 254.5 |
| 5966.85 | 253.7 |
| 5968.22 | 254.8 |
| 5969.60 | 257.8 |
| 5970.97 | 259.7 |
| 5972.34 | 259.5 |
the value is 3.06 angstrom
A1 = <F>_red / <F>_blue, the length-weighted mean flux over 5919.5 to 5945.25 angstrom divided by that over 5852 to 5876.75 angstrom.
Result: 0.98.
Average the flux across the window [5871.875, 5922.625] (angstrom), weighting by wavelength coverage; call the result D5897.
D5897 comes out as 234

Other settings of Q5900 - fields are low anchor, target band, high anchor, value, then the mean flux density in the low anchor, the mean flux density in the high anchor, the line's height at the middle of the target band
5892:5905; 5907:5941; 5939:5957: -2.9 angstrom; 214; 247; 231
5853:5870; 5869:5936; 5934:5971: 3.3 angstrom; 252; 249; 251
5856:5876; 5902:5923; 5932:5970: 0.3 angstrom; 255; 249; 252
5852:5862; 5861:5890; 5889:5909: -0.8 angstrom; 252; 218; 237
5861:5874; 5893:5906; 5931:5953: 1.8 angstrom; 256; 247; 252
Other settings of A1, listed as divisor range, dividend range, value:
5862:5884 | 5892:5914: 0.91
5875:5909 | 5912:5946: 1.11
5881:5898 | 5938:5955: 1.20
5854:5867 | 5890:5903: 0.82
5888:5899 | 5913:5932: 1.27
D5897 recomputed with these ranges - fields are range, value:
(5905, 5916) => 254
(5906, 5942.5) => 250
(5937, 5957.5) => 247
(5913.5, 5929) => 250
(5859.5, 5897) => 235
